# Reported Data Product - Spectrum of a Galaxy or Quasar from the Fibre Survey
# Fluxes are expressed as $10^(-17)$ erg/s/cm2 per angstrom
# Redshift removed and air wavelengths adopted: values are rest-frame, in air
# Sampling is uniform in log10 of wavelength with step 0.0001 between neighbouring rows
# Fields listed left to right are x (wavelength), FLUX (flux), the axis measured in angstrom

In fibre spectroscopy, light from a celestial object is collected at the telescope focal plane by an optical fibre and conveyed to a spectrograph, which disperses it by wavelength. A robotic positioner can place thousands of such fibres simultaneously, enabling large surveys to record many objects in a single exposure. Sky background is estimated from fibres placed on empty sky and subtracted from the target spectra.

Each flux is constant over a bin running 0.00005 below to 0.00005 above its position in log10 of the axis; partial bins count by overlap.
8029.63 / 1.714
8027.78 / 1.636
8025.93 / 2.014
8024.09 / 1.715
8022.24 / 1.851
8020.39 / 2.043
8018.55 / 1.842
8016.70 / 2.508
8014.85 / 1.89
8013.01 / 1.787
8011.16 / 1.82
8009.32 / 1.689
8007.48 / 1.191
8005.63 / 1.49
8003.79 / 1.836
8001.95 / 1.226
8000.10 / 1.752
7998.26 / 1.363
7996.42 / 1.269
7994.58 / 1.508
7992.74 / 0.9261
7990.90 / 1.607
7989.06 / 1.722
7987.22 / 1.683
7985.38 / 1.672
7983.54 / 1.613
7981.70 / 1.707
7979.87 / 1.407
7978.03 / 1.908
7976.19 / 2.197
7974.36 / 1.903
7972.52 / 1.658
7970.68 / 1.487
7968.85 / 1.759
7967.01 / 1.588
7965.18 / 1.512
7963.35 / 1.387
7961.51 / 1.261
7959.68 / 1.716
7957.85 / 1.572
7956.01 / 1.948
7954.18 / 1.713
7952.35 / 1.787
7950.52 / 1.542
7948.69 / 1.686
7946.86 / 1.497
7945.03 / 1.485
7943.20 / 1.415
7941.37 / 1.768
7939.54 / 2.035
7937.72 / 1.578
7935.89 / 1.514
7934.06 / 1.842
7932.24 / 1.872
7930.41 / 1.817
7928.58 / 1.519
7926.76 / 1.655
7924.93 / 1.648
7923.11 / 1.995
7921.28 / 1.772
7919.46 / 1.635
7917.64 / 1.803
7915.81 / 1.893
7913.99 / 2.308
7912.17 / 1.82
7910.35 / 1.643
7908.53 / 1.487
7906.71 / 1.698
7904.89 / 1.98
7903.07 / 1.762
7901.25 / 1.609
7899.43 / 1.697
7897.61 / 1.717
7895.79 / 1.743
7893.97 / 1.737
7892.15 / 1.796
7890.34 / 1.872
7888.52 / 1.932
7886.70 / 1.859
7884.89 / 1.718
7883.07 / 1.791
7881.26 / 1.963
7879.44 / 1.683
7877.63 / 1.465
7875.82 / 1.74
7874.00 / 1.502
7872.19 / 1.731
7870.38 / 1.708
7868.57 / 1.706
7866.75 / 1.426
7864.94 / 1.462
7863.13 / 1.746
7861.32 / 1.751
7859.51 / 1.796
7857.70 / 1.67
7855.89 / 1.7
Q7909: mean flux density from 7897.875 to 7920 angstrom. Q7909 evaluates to 1.78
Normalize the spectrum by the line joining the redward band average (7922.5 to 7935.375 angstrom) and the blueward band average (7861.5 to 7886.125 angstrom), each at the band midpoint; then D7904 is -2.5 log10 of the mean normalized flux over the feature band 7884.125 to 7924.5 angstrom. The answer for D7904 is -0.048 mag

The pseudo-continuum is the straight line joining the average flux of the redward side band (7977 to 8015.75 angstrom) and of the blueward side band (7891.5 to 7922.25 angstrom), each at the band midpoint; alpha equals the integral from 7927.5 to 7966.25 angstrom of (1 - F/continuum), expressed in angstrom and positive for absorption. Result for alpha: 1.0 angstrom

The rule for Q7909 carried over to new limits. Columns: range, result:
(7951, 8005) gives 1.61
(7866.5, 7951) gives 1.73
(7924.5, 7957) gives 1.68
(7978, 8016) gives 1.57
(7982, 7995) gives 1.54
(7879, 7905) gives 1.79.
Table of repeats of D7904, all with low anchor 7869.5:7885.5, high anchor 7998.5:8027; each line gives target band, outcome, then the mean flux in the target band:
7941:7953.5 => 0.09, 1.59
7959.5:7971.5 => 0.15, 1.52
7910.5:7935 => -0.05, 1.81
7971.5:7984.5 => -0.01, 1.77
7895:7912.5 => 0.00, 1.71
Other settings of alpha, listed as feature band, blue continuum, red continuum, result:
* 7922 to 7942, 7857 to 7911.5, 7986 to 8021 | -0.79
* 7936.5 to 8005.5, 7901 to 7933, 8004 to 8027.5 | 7.15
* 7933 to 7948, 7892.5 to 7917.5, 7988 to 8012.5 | 0.26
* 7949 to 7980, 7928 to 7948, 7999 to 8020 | 0.36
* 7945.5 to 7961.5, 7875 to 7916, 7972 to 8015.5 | 0.27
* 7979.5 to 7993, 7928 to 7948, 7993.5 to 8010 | -0.51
